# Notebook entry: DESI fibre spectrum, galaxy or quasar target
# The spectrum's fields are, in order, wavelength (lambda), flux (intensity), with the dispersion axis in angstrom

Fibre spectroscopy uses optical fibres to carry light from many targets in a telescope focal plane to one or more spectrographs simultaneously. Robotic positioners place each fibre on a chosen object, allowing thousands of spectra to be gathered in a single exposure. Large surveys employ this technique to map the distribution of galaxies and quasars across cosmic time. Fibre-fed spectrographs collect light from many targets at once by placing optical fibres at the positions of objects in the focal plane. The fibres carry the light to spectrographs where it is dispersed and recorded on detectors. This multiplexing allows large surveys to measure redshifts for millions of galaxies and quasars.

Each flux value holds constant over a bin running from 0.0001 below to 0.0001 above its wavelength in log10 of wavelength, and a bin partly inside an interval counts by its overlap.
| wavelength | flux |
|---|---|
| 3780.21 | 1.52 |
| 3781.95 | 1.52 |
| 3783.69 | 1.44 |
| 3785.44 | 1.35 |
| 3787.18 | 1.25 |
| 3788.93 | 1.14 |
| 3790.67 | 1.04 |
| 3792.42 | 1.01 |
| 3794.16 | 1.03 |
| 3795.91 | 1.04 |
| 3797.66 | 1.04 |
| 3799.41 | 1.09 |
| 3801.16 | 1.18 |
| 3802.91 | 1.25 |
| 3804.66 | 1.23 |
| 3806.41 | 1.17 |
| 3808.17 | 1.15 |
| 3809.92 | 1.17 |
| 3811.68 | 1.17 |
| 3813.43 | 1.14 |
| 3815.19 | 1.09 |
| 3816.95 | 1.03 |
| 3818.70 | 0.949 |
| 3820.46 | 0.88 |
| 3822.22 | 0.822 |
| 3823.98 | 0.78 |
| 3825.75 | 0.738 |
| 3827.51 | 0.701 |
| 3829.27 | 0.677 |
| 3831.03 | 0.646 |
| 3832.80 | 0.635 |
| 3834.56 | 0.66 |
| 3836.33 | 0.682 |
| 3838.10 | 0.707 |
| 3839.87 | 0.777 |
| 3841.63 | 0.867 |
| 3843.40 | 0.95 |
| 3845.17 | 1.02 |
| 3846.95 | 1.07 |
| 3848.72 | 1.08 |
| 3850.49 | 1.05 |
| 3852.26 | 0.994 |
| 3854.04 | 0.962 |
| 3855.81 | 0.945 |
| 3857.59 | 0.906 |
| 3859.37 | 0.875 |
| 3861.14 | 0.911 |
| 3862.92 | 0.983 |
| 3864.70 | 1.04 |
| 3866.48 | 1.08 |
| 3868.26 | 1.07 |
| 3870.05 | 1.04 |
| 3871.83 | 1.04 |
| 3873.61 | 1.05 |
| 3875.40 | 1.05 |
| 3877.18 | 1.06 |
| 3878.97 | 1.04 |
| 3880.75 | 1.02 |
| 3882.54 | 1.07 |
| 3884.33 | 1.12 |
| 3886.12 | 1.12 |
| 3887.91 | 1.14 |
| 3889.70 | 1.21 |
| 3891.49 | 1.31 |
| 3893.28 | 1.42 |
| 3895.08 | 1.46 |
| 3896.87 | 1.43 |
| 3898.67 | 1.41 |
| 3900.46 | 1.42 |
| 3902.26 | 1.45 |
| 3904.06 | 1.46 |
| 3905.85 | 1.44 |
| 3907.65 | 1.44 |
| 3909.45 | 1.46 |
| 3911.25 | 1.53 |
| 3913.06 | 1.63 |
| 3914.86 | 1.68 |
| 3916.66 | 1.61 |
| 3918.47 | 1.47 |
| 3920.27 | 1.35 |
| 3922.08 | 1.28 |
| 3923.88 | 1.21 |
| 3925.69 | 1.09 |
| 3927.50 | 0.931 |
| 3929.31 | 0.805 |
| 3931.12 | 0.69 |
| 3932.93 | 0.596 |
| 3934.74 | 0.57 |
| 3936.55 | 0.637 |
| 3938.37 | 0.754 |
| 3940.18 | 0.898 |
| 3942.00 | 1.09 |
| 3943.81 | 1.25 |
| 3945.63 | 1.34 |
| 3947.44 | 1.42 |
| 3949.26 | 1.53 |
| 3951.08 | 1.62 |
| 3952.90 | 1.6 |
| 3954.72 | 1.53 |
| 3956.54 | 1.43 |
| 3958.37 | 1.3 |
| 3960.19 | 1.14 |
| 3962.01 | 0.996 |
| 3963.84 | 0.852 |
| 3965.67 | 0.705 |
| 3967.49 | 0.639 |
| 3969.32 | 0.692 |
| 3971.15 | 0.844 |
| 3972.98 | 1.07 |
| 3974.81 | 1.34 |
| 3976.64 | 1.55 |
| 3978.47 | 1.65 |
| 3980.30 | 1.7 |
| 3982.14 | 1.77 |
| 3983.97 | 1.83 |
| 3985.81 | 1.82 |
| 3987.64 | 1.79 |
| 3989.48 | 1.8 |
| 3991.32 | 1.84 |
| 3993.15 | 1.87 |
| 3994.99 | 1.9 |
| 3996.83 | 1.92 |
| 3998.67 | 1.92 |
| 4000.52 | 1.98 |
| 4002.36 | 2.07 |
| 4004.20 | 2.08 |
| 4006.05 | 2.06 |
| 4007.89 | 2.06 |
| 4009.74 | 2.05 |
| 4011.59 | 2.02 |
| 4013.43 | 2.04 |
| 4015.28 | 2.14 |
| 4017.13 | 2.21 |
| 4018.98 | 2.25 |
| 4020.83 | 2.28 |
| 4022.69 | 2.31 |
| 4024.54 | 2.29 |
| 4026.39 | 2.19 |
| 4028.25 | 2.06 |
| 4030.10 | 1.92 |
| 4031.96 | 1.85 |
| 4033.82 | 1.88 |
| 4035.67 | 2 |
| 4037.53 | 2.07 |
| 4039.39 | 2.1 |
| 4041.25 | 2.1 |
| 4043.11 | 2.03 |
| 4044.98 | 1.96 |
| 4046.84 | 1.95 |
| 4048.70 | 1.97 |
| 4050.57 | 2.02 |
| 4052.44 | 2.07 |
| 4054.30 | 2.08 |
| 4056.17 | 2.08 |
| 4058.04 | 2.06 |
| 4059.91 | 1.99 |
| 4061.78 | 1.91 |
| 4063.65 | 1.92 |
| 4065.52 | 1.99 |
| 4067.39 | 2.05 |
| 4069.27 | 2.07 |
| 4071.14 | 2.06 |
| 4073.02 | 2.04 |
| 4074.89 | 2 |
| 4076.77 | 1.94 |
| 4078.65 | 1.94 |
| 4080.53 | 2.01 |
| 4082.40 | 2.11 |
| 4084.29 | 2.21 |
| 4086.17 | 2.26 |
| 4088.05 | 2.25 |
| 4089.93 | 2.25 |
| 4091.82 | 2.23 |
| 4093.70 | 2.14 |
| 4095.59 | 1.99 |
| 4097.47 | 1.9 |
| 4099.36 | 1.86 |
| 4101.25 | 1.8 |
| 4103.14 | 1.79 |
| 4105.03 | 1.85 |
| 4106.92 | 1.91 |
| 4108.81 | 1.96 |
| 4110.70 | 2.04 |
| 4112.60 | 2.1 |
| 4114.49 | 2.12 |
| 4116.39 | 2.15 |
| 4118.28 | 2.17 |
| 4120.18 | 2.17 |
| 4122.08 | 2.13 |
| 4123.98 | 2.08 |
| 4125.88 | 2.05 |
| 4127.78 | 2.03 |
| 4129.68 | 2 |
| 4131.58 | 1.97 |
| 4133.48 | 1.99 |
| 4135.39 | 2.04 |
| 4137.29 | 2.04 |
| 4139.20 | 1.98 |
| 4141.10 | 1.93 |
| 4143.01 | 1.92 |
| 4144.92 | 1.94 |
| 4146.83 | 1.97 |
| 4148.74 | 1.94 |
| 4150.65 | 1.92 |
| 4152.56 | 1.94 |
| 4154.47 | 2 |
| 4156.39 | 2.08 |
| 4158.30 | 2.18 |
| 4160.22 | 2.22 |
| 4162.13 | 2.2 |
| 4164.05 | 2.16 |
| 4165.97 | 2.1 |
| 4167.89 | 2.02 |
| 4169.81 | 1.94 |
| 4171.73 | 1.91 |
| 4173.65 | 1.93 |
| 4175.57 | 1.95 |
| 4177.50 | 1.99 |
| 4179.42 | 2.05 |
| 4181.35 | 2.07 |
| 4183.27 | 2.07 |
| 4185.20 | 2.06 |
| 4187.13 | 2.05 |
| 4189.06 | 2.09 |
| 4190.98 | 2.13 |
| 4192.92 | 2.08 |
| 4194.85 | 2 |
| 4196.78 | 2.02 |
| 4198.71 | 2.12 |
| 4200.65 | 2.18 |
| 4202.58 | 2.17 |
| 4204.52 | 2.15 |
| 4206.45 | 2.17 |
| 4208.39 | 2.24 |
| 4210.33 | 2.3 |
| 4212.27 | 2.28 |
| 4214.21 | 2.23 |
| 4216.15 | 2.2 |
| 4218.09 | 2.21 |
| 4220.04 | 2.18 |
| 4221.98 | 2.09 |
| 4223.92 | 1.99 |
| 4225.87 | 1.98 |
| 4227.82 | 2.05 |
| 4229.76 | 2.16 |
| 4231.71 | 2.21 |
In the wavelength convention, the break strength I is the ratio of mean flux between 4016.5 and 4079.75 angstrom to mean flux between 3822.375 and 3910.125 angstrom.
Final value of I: 1.95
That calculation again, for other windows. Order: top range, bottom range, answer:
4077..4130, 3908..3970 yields 1.77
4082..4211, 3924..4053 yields 1.28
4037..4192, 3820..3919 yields 1.86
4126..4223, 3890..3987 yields 1.63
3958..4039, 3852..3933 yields 1.47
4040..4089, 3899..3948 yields 1.70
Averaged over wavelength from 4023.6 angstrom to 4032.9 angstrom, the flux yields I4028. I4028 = 2.06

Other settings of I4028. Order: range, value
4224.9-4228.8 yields 2.02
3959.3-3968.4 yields 0.866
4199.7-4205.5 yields 2.17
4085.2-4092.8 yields 2.25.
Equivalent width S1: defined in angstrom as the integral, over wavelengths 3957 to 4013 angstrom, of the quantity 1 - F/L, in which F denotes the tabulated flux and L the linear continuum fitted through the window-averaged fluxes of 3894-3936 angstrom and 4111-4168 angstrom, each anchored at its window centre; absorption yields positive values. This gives -1.9 angstrom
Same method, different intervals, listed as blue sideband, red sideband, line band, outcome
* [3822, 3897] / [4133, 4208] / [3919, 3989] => 5.96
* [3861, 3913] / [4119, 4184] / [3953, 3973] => 5.70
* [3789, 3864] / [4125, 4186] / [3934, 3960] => 2.62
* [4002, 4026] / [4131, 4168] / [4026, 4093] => 1.96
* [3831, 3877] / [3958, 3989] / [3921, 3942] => 5.15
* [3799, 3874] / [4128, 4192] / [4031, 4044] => -3.08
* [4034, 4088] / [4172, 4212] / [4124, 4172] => 1.19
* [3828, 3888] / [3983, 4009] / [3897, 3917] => -3.11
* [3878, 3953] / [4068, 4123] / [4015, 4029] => -4.12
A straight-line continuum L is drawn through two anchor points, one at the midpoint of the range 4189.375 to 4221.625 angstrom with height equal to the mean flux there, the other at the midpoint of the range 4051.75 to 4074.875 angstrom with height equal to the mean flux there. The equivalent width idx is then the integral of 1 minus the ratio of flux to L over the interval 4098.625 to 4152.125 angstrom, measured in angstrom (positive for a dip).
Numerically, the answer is 2.3 angstrom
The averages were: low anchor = 2.03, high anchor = 2.16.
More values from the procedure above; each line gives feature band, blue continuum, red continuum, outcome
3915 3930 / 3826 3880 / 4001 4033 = 1.77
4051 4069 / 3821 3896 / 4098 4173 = -3.01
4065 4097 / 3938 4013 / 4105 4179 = -4.31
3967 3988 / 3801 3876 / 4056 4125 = 2.22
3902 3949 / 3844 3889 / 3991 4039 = 7.27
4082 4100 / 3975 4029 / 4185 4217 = -0.65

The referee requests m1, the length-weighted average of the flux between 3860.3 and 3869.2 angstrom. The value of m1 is 1.02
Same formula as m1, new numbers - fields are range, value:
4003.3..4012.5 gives 2.05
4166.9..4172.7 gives 1.96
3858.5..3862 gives 0.895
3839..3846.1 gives 0.905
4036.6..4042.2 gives 2.09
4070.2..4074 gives 2.05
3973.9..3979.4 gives 1.52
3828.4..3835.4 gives 0.655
